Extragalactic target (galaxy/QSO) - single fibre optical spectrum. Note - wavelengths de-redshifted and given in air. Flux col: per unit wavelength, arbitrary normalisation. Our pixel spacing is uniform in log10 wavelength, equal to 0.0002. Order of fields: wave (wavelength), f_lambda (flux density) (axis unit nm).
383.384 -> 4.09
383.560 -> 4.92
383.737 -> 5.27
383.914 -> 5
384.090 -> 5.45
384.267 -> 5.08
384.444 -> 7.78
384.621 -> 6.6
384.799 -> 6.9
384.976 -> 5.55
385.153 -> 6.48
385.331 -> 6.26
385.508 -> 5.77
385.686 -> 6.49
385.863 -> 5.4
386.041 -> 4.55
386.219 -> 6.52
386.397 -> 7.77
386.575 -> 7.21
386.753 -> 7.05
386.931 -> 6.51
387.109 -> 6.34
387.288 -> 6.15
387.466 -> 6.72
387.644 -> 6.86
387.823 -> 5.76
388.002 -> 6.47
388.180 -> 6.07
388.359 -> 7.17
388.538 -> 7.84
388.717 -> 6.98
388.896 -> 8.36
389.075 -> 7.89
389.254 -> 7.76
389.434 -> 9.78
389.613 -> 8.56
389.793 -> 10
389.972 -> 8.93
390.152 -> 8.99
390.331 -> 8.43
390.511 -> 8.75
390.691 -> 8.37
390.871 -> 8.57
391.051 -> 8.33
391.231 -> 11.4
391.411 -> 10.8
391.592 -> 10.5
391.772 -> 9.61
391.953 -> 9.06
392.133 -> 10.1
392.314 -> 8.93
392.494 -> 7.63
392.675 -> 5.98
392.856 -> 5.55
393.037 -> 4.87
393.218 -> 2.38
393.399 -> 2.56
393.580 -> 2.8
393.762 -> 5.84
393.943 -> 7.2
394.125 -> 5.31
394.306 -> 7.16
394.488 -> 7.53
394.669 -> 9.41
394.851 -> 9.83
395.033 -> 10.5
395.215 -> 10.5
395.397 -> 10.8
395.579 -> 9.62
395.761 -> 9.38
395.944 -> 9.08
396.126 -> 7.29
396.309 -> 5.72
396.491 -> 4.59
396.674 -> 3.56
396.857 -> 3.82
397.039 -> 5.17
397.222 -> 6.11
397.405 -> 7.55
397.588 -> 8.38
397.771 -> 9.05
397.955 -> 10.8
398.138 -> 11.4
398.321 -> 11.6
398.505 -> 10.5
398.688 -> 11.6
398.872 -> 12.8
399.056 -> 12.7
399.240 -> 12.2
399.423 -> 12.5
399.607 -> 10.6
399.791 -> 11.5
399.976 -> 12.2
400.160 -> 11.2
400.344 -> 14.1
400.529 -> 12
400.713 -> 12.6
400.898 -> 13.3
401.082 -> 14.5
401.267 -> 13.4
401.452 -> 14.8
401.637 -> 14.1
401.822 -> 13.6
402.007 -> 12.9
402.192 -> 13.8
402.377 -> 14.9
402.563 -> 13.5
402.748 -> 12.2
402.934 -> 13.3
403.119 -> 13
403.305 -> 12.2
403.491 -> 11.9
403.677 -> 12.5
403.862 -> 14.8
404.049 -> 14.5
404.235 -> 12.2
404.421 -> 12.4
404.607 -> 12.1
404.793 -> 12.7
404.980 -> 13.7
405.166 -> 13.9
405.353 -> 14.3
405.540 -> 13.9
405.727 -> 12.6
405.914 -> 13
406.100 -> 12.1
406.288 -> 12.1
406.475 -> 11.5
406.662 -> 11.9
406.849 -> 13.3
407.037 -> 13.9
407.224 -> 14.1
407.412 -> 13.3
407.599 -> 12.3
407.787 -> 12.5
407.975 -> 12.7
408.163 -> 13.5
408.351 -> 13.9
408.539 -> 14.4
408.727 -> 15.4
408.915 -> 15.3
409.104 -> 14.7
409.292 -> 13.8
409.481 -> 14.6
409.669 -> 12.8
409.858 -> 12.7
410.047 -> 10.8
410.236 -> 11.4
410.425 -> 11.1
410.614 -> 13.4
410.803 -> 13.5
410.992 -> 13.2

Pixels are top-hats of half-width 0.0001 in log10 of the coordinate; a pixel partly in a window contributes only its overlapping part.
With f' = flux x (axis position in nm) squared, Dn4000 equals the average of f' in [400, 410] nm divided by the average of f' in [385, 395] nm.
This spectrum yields 1.95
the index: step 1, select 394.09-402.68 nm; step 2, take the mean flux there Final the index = 10.5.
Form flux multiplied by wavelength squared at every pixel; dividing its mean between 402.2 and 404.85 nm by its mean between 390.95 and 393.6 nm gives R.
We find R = 1.8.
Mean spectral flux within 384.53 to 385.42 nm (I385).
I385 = 6.36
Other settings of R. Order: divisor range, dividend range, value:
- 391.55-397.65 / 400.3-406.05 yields 1.94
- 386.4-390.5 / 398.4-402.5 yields 1.80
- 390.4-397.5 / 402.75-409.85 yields 1.88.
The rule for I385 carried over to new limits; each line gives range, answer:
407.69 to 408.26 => 12.9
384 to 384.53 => 6.1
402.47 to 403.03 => 13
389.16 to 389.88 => 9.01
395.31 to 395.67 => 10.2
